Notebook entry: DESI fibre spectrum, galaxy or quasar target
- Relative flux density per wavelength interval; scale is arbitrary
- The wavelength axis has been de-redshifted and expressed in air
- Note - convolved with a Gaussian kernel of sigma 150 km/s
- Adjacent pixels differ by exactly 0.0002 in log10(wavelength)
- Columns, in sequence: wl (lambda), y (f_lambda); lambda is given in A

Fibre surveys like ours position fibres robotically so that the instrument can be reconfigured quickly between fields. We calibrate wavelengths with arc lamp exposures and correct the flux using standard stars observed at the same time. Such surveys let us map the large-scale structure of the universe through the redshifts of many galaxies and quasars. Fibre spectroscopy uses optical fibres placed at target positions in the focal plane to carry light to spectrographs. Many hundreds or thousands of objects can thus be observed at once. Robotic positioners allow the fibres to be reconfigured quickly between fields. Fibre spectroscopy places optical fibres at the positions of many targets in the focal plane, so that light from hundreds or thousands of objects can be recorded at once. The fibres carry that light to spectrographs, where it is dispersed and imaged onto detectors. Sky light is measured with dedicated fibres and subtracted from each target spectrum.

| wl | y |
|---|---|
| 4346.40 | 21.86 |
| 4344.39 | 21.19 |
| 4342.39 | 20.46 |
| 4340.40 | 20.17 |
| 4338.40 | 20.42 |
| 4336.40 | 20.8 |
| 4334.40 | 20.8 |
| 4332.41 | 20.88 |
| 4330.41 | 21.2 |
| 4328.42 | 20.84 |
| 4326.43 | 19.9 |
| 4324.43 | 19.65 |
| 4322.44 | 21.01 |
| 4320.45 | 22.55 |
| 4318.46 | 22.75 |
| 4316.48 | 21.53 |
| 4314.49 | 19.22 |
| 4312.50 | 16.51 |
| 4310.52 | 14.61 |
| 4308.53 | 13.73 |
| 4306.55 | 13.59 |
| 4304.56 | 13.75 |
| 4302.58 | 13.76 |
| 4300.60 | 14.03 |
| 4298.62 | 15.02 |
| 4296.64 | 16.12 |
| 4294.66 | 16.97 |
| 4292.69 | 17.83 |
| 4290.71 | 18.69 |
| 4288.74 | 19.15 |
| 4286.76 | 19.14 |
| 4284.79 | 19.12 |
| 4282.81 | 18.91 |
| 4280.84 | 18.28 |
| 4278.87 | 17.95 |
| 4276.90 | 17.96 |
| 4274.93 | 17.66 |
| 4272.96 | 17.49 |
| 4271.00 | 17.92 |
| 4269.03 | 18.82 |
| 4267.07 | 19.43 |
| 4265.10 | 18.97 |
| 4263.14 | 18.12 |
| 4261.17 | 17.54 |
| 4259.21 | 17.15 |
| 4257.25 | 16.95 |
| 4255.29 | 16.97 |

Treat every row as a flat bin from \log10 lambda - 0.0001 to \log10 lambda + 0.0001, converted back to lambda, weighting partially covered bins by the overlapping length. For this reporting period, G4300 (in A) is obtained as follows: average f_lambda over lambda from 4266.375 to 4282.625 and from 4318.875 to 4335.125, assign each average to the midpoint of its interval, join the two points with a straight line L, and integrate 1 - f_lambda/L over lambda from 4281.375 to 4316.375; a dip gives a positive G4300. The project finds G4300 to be 5.0 A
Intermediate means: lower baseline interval 18.2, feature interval 16.6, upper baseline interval 20.9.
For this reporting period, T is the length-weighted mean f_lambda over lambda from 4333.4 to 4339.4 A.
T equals 20.7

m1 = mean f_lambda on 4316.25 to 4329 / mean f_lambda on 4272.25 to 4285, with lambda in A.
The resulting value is 1.17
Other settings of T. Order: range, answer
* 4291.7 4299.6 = 16.5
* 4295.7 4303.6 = 14.7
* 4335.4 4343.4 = 20.5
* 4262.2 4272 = 18.7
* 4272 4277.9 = 17.7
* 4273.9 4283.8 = 18.1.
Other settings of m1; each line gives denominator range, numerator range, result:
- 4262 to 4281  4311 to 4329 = 1.11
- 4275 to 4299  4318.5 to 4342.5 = 1.16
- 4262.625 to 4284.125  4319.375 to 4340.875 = 1.13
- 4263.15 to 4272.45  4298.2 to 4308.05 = 0.75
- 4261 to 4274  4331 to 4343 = 1.12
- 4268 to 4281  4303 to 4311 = 0.77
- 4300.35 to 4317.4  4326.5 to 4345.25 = 1.32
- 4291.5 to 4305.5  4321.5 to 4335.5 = 1.34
